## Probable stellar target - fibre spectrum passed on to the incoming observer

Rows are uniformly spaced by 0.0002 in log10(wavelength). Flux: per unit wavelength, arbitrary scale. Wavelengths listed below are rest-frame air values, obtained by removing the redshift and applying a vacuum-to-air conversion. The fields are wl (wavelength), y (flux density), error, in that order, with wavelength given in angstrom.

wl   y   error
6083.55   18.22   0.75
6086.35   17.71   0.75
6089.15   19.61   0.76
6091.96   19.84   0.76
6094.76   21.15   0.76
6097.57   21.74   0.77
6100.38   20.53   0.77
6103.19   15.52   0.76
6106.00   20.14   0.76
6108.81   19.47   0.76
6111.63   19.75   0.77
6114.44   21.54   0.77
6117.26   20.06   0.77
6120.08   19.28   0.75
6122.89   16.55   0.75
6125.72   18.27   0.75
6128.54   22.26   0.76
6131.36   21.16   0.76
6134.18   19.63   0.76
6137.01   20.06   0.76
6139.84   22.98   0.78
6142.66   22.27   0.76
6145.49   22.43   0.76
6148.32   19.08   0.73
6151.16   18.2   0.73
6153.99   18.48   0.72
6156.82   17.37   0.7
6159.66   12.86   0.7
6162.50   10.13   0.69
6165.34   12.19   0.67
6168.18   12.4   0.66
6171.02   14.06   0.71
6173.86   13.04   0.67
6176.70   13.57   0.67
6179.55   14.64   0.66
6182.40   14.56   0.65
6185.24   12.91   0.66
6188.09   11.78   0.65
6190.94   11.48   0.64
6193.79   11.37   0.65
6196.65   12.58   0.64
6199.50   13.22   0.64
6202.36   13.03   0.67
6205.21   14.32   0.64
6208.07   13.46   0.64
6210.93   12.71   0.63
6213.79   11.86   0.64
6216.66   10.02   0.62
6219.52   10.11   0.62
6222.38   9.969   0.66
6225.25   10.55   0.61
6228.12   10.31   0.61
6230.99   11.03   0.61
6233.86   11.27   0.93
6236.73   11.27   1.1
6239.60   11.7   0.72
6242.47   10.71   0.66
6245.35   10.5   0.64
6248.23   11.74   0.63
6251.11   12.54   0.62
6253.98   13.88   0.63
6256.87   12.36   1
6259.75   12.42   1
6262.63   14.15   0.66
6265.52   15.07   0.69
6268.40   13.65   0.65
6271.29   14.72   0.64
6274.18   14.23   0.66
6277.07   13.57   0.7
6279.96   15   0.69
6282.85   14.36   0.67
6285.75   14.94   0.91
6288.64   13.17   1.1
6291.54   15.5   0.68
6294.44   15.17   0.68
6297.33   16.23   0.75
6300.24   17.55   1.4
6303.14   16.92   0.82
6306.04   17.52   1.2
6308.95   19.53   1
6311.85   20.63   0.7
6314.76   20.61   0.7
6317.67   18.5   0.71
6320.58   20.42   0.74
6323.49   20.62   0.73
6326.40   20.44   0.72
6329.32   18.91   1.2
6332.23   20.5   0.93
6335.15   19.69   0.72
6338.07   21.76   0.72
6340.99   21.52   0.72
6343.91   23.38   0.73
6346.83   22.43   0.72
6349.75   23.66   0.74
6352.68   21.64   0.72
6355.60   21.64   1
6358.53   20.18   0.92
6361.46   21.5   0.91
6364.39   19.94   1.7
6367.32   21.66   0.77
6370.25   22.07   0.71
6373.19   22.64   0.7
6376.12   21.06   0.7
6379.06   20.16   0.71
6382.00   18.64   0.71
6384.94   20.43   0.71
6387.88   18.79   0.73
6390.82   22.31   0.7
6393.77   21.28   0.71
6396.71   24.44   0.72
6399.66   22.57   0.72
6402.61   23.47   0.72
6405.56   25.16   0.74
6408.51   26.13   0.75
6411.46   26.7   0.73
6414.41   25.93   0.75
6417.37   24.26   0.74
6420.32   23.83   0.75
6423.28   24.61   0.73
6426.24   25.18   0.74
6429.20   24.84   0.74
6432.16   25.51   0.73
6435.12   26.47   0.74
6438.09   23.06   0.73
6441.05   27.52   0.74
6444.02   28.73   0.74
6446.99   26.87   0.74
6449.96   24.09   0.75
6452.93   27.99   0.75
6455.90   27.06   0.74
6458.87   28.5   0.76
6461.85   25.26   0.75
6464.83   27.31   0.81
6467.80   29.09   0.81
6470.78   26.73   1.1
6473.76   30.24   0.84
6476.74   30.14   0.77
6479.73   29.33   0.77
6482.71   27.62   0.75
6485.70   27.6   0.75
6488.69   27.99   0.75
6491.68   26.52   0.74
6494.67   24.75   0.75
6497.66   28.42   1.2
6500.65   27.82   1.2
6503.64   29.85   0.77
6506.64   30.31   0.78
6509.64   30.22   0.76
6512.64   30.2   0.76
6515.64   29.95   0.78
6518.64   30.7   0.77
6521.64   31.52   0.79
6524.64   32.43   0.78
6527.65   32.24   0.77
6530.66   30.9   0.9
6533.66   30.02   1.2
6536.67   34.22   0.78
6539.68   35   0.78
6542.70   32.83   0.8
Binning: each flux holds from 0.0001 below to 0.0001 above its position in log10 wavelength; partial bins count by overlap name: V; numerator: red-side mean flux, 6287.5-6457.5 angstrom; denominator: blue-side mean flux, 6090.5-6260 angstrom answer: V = 1.44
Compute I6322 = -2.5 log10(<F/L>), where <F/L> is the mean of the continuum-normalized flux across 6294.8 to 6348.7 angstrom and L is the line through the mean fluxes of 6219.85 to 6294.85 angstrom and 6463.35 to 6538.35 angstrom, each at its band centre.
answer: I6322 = -0.15 mag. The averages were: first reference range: 12.8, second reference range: 29.5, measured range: 19.8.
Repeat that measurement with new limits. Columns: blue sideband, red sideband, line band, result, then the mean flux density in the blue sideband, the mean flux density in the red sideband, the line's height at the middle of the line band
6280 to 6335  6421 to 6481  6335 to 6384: -0.02 mag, 17.8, 26.9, 21.1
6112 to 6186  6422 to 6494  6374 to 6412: 0.12 mag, 17.4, 27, 25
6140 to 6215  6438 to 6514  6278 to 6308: 0.25 mag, 14.5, 27.9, 19.7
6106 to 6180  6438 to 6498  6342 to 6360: 0.09 mag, 17.8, 27.5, 24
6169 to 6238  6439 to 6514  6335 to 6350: -0.10 mag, 12.2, 28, 20.2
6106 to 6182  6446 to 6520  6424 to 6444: 0.04 mag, 17.8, 28.2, 26.7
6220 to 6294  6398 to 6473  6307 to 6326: -0.17 mag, 12.7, 25.9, 17.1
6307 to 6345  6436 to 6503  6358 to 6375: 0.05 mag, 20.4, 27.4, 22.4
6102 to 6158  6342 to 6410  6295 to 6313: 0.19 mag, 19.8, 22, 21.3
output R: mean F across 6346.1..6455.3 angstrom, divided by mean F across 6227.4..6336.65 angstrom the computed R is 1.5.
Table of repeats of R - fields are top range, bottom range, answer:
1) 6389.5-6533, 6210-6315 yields 1.99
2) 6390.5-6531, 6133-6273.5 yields 1.98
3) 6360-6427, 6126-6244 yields 1.58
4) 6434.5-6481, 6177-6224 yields 2.21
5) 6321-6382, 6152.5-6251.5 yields 1.71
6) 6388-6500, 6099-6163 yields 1.36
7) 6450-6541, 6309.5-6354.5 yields 1.40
